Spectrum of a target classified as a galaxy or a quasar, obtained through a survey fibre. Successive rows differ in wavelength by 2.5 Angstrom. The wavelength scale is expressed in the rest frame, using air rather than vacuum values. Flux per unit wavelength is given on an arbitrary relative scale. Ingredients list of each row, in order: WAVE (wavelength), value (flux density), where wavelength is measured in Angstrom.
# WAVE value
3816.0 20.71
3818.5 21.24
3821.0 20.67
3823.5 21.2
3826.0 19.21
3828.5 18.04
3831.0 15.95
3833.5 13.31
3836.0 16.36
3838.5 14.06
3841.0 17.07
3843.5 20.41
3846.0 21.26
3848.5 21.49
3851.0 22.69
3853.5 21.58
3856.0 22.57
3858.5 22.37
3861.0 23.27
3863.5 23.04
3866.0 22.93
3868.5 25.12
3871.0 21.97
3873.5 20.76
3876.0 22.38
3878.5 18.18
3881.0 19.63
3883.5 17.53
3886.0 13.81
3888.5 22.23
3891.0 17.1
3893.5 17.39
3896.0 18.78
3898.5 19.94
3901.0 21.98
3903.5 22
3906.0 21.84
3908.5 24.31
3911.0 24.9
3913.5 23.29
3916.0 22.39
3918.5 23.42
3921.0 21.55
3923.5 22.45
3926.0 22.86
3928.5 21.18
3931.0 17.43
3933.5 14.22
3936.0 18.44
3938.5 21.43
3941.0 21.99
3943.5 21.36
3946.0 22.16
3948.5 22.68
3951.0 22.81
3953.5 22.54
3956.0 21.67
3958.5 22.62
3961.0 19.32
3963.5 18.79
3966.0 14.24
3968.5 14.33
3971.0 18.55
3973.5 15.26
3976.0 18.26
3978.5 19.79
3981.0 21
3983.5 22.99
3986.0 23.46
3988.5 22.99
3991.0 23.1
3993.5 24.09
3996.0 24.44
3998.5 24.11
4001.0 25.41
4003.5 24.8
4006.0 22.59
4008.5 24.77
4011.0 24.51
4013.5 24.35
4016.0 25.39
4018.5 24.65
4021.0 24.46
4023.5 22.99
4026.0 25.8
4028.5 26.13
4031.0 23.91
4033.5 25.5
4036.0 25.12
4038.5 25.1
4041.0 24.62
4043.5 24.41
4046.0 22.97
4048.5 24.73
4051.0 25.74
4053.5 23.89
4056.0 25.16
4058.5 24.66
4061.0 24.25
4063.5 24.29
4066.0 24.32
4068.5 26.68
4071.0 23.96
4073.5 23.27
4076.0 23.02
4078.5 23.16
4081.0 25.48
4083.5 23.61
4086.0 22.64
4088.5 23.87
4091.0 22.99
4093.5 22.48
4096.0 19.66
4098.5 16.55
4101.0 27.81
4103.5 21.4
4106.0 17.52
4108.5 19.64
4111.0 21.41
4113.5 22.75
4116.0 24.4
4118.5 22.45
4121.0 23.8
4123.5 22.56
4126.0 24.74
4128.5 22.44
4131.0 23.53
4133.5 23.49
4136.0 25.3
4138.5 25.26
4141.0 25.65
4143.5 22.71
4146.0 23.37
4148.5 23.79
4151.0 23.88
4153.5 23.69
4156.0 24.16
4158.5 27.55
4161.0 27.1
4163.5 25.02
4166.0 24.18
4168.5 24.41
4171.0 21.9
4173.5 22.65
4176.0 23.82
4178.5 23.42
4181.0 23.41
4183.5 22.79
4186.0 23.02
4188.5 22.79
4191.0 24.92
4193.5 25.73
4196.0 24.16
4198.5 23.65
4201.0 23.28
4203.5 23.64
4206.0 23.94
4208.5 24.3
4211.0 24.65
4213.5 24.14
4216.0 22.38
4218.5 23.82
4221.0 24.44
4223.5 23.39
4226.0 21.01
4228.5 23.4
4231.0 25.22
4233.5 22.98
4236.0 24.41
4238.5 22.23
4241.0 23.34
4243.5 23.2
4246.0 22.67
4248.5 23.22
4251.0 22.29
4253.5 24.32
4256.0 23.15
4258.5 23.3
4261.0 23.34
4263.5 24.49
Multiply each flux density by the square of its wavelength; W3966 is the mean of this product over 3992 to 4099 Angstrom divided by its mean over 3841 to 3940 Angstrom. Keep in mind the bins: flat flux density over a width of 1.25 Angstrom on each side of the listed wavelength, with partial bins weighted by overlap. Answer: 1.24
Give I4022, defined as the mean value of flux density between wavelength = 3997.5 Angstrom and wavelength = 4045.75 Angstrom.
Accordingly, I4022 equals 24.6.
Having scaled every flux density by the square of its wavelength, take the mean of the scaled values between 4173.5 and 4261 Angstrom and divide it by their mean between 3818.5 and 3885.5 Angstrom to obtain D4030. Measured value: 1.40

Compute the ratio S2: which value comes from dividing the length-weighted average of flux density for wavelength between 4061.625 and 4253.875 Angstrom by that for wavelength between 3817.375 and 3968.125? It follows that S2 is 1.2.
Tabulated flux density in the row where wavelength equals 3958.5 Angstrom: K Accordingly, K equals 22.62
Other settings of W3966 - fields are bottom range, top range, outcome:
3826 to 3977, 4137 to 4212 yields 1.37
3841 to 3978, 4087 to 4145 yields 1.22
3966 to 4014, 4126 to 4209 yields 1.20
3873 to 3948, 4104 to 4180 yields 1.28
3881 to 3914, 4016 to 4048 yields 1.30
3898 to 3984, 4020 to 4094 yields 1.25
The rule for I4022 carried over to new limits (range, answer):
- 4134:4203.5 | 24.1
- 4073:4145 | 22.9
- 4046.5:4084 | 24.4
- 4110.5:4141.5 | 23.7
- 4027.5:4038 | 25.1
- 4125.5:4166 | 24.5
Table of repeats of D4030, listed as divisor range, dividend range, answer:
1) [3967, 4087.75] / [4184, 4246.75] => 1.10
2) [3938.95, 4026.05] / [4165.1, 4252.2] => 1.19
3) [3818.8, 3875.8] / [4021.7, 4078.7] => 1.34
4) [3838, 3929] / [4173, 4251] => 1.31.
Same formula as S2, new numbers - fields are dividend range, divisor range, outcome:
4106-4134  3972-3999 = 1.04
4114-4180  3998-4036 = 0.97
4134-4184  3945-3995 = 1.18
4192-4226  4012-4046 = 0.96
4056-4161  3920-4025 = 1.09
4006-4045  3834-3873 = 1.18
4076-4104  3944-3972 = 1.14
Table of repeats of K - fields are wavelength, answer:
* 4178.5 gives 23.42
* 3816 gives 20.71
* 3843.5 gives 20.41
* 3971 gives 18.55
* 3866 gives 22.93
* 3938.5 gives 21.43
